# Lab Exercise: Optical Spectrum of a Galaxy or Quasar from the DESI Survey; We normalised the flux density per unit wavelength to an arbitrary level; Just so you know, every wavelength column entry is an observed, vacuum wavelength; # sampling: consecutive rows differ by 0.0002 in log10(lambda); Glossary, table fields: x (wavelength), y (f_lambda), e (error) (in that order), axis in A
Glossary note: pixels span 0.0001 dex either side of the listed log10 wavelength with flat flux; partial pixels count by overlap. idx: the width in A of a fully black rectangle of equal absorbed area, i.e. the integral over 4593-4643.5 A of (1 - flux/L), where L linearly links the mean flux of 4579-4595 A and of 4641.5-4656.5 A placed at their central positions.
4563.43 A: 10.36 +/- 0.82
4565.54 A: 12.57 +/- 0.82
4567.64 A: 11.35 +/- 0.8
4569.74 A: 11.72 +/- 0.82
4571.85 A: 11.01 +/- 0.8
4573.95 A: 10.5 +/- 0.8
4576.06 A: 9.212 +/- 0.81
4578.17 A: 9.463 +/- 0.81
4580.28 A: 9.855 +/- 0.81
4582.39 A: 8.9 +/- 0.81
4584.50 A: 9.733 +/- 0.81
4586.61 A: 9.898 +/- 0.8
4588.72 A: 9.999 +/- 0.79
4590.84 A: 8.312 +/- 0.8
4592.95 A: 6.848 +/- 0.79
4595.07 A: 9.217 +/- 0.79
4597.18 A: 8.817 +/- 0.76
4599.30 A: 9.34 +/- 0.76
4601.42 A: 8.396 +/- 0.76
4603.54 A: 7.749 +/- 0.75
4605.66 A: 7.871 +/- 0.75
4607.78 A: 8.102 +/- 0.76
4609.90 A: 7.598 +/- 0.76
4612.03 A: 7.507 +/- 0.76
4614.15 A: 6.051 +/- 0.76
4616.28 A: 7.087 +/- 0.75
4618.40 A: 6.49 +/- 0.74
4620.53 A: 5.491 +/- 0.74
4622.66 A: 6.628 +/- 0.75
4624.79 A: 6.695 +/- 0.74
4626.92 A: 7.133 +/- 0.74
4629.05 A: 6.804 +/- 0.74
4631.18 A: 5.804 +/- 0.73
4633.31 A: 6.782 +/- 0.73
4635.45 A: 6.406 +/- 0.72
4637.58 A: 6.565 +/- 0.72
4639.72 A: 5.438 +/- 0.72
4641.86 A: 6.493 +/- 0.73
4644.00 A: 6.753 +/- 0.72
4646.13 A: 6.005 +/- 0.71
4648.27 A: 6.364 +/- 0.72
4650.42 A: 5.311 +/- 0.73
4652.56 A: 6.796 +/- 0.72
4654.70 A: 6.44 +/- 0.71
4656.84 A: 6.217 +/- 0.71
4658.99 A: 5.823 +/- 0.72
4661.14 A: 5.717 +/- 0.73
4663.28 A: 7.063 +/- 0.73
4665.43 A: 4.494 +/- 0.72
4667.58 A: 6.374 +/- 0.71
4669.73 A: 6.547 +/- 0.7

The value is 3.70 A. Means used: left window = 9.09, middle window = 7.14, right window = 6.3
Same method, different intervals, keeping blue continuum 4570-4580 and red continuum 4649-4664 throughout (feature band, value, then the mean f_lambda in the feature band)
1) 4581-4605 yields 1.2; 8.84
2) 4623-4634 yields 1.3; 6.64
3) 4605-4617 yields 1.5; 7.36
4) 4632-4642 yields 1.2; 6.31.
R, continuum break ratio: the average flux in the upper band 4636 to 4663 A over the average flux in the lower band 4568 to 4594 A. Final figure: 0.6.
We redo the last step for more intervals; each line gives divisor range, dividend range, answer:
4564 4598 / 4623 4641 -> 0.66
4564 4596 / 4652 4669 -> 0.62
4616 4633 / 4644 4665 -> 0.95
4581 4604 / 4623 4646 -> 0.73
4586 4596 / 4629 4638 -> 0.73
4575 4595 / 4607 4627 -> 0.75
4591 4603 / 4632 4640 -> 0.75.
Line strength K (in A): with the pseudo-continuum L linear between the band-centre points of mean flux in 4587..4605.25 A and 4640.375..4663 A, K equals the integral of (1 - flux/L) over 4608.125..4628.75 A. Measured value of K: 2.3 A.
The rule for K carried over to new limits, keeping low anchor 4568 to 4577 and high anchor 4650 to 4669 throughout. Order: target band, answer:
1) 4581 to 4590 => 0.3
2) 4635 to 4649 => 1.4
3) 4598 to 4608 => 0.8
